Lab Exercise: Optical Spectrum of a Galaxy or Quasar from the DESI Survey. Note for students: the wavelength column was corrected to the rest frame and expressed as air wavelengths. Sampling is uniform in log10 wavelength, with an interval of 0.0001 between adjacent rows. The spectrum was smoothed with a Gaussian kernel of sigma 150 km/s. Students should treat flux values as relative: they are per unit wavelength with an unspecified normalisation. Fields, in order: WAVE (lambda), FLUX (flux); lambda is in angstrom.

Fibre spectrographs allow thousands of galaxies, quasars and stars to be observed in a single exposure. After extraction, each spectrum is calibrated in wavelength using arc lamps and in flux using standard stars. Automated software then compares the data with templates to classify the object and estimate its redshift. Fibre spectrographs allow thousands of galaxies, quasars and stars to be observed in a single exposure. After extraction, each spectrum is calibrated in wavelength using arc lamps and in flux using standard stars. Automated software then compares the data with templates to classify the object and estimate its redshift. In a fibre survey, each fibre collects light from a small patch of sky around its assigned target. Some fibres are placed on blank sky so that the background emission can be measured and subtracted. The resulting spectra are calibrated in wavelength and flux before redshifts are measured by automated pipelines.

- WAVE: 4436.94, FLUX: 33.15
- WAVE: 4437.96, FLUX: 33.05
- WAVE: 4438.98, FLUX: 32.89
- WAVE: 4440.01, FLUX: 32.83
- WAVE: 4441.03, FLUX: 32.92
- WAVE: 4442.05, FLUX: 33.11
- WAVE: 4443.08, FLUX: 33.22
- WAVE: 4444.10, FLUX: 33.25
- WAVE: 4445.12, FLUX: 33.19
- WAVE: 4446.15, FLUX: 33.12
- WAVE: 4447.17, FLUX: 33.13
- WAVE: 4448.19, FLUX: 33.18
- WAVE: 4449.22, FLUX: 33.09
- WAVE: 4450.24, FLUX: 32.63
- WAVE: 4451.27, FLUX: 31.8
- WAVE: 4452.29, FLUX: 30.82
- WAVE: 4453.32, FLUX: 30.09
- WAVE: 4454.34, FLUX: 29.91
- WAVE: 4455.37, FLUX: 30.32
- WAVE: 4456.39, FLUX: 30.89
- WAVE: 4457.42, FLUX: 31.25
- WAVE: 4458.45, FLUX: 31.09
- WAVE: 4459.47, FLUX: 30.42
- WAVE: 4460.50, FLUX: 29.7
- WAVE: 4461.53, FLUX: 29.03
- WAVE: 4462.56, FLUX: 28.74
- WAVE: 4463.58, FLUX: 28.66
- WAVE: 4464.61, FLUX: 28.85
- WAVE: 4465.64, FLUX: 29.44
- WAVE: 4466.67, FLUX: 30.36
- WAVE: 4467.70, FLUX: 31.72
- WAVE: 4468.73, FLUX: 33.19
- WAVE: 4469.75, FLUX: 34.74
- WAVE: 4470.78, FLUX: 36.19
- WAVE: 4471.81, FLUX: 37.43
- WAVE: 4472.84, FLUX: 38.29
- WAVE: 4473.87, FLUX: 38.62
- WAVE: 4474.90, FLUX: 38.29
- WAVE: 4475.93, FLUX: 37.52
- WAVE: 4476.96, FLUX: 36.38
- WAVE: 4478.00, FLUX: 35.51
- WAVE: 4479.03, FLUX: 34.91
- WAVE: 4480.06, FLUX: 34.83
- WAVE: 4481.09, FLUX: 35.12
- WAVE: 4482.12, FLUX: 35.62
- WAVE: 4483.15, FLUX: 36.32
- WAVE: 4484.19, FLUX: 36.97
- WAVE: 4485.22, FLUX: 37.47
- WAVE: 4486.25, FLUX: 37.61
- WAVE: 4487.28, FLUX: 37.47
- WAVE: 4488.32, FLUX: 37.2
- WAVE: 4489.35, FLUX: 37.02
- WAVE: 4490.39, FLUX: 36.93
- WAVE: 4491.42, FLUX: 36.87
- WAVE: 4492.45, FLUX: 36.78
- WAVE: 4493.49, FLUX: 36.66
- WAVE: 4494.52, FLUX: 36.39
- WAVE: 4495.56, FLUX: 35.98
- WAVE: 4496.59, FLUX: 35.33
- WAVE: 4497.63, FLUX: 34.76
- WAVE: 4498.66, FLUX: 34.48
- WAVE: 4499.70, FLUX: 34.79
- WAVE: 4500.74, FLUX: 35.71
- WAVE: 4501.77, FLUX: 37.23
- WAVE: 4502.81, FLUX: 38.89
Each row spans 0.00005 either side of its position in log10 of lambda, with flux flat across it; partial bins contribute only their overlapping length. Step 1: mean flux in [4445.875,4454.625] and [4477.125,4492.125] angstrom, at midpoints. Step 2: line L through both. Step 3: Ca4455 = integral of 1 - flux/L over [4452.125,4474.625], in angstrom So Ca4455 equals 1.2 angstrom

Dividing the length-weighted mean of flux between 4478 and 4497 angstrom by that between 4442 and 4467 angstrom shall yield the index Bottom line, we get 1.2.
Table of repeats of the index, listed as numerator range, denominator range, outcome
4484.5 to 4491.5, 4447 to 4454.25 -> 1.17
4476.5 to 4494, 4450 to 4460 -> 1.18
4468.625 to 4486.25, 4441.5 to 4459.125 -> 1.14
